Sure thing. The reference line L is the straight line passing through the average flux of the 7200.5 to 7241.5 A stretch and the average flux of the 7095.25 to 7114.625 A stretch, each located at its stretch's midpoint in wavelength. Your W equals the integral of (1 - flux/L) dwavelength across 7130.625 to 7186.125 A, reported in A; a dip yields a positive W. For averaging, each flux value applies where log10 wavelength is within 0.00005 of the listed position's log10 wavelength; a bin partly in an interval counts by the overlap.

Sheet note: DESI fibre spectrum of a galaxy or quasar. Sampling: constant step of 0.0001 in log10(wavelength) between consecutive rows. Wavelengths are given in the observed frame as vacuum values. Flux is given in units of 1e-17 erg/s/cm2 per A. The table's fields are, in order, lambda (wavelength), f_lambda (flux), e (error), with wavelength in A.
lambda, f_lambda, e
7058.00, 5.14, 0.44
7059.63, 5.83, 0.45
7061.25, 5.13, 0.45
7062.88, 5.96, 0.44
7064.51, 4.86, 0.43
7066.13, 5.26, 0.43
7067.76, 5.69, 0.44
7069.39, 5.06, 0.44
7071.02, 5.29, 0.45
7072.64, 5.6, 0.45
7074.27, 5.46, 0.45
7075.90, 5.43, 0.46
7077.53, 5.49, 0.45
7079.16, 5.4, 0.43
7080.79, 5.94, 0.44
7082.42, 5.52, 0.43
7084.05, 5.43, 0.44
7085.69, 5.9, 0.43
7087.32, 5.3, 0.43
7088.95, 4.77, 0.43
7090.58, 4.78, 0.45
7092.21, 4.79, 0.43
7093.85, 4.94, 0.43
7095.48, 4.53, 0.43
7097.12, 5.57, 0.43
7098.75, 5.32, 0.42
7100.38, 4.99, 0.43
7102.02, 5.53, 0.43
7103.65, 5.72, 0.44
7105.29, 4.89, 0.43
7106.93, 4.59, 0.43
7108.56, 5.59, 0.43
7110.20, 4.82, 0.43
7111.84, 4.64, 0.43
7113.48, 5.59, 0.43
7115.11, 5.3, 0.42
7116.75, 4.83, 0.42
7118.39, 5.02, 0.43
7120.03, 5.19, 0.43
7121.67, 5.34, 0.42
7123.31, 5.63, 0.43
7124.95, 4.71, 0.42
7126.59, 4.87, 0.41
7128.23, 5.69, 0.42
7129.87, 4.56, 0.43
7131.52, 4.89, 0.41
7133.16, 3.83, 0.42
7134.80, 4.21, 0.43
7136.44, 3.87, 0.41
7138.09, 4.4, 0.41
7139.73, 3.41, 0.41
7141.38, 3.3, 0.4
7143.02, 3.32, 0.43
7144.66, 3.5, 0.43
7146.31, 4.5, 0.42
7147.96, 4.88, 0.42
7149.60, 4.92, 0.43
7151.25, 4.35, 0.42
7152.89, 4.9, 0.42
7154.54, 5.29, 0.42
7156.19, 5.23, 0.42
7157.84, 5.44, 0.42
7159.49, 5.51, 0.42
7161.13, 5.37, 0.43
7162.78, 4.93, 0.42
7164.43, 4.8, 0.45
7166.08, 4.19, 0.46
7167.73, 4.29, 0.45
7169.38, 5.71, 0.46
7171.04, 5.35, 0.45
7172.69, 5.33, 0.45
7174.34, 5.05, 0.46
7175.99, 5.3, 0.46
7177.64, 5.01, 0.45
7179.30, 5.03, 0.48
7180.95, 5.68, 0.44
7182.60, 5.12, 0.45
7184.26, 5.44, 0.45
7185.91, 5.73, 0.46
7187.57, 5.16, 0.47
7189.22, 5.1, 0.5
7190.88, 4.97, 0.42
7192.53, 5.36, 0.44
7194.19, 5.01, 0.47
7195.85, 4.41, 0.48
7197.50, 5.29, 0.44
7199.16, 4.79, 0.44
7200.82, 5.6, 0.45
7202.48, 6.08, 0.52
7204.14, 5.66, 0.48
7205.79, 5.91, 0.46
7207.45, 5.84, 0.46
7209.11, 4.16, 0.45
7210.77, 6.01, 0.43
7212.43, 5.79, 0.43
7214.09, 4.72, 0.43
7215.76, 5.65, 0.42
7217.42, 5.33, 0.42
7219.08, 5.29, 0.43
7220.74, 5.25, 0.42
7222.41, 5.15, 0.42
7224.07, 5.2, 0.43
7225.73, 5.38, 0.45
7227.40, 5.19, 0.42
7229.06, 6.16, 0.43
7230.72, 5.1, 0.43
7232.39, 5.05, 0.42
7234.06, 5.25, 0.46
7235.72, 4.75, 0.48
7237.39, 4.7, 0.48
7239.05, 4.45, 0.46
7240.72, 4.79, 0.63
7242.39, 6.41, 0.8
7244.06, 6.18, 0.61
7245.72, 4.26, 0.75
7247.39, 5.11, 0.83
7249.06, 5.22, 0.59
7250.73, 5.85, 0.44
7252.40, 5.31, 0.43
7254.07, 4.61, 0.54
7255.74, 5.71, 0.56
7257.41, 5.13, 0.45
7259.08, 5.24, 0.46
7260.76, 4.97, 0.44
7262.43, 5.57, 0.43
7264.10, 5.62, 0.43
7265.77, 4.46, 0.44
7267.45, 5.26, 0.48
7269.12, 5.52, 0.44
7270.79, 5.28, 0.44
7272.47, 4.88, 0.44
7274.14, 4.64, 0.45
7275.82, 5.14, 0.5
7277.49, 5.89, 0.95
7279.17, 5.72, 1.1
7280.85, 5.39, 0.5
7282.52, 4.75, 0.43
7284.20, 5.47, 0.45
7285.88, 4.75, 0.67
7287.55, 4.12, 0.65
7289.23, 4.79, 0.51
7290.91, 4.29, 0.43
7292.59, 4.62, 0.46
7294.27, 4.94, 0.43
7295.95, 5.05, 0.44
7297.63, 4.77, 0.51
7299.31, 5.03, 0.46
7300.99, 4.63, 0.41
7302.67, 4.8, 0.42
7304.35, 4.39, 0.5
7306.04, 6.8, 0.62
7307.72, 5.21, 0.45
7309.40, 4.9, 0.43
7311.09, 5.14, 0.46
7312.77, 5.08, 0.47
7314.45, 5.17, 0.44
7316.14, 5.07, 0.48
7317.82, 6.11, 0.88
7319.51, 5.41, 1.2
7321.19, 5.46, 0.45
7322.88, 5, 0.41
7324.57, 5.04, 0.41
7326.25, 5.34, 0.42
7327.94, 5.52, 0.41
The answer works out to 5.01 A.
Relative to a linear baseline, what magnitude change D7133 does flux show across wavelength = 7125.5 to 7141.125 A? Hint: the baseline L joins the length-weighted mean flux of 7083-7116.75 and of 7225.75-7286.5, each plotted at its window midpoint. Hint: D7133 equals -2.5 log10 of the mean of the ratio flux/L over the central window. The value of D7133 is 0.179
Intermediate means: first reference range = 5.14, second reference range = 5.22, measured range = 4.38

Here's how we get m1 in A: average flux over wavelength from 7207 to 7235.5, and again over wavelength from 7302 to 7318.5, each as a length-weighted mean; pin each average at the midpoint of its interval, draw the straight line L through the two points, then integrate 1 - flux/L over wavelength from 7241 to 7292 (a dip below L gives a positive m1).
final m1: 1.0 A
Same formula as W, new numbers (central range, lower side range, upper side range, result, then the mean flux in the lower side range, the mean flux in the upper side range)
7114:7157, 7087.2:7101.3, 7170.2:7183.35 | 4.1 A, 4.99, 5.23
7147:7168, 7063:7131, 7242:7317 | 1.0 A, 5.22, 5.13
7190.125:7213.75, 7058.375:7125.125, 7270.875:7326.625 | -0.8 A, 5.26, 5.09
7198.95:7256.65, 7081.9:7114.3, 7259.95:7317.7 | -2.4 A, 5.16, 5.08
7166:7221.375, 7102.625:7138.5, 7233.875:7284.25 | -2.1 A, 4.93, 5.21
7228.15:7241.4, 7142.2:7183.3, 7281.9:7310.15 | -0.3 A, 4.92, 4.9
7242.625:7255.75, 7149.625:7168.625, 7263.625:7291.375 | -0.7 A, 4.94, 5.06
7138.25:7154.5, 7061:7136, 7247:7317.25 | 3.0 A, 5.16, 5.11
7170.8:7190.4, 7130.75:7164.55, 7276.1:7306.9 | -2.7 A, 4.51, 5.01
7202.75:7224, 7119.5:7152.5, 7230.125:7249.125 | -2.0 A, 4.47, 5.1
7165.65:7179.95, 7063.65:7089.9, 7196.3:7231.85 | 0.9 A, 5.4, 5.39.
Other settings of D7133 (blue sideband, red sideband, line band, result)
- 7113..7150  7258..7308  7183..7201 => -0.08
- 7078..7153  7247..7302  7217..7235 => -0.06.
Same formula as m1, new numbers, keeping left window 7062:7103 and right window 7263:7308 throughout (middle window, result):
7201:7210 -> -0.7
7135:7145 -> 3.0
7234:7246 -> -0.1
